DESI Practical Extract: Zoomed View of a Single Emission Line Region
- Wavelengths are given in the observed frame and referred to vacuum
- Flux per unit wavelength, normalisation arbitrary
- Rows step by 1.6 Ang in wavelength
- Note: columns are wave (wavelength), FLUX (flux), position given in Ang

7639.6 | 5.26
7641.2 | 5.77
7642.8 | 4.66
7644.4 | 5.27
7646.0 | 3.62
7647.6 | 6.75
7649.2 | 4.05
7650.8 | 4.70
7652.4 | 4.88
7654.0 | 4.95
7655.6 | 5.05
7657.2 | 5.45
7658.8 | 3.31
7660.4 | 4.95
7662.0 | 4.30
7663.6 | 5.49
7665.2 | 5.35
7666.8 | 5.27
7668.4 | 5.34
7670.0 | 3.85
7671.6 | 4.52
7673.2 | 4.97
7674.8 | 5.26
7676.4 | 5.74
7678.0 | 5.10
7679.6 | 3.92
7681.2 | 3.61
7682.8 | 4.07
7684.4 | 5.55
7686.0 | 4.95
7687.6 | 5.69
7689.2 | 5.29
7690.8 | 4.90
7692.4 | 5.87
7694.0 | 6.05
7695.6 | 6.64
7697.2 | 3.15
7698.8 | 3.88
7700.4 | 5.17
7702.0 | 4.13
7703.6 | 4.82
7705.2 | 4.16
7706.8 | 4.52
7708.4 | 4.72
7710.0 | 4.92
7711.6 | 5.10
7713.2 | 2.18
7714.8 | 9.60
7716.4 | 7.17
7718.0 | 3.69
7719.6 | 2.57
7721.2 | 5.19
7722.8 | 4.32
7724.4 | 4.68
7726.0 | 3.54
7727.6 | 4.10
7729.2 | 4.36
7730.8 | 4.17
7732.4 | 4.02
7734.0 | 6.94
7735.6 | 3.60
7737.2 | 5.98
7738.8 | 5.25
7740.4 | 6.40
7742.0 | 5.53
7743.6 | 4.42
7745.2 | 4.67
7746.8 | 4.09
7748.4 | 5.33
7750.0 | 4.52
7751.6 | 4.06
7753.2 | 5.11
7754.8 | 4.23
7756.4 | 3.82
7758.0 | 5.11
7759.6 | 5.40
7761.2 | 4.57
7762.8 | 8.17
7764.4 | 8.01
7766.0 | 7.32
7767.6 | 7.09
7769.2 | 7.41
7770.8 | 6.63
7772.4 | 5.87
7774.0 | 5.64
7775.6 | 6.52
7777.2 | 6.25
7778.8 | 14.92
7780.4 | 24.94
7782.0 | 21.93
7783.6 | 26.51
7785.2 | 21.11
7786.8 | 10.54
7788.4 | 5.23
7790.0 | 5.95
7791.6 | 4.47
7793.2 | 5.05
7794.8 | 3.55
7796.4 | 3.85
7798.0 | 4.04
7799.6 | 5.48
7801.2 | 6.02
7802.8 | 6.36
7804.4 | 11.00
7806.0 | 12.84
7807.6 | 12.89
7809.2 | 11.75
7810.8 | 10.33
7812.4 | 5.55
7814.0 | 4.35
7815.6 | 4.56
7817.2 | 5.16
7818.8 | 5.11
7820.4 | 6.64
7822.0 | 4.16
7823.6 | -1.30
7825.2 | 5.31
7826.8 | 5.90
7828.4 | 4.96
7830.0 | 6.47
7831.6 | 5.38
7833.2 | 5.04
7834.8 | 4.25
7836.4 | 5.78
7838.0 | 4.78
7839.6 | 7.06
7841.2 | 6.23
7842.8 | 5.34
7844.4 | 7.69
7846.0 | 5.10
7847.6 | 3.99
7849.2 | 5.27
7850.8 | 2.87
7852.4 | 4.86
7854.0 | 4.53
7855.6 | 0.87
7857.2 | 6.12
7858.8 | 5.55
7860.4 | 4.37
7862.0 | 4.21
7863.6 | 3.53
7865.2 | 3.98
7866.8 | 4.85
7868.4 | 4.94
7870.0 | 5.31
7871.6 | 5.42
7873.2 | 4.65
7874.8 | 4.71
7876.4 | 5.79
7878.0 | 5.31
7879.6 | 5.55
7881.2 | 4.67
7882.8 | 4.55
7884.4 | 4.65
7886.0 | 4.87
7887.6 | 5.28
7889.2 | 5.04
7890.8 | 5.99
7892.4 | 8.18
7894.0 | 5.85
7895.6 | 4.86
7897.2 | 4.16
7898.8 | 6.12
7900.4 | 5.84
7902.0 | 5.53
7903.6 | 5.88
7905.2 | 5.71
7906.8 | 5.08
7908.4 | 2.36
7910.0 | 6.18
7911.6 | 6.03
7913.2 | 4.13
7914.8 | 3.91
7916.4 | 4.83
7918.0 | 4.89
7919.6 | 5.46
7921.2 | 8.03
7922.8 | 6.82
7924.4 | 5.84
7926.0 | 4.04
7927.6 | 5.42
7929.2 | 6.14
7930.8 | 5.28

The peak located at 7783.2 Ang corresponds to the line H-alpha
